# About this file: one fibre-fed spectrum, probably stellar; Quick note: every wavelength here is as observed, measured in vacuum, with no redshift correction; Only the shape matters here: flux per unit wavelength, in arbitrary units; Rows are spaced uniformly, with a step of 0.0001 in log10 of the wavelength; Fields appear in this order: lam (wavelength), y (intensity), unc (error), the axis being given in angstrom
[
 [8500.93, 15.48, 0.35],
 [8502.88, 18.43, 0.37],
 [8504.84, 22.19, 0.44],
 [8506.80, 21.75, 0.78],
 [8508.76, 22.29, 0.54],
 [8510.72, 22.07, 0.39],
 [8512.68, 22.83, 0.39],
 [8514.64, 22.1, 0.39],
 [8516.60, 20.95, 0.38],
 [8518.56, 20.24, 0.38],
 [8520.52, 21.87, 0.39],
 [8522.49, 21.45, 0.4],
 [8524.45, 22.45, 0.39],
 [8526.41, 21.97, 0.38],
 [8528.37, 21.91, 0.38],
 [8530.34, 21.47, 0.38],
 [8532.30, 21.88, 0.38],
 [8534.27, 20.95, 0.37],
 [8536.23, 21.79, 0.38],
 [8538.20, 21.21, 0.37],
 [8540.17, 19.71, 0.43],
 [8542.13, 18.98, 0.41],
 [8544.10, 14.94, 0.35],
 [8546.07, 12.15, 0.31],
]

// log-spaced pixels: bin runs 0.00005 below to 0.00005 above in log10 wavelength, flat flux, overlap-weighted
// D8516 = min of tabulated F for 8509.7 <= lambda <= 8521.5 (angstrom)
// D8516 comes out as 20.24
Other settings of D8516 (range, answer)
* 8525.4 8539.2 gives 20.95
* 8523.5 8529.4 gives 21.91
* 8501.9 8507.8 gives 18.43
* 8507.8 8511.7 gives 22.07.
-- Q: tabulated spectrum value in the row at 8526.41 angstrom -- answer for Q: 21.97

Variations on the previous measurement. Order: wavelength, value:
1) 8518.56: 20.24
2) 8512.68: 22.83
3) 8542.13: 18.98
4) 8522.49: 21.45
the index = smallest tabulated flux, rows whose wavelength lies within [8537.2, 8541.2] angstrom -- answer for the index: 19.71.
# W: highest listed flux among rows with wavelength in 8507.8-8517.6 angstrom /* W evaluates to 22.83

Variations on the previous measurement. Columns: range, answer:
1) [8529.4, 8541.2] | 21.88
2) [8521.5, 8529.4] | 22.45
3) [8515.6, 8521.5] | 21.87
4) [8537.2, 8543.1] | 21.21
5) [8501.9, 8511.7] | 22.29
